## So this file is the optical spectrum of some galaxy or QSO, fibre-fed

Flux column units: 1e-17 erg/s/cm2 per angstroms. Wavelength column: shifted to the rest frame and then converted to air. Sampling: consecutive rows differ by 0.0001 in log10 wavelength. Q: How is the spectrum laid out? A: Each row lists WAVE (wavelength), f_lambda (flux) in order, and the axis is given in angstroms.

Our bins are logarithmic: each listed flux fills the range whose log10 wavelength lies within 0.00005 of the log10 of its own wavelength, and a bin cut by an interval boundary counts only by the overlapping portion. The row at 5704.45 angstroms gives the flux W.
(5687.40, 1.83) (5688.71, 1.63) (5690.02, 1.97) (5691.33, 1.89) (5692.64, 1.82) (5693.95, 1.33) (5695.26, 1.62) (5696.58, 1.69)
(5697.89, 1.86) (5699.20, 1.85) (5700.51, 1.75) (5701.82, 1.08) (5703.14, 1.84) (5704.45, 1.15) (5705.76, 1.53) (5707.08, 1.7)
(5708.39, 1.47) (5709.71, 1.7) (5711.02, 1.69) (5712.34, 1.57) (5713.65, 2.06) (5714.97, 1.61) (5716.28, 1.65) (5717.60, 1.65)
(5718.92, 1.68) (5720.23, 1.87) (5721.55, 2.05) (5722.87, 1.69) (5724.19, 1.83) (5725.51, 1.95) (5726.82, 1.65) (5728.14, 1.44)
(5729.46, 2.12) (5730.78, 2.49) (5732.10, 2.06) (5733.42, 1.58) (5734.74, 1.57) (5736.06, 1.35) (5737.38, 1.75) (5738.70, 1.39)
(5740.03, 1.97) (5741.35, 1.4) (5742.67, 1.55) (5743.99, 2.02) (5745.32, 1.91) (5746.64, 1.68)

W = 1.15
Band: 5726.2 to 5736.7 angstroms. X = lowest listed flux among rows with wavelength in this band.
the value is 1.35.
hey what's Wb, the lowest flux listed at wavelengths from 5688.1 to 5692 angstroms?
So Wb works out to 1.63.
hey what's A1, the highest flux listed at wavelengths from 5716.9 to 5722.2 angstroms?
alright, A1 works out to 2.05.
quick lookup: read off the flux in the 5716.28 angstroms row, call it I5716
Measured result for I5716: 1.65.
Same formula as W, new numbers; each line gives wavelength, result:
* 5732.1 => 2.06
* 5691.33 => 1.89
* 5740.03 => 1.97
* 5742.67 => 1.55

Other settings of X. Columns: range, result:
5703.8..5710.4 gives 1.15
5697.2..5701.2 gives 1.75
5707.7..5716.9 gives 1.47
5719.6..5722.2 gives 1.87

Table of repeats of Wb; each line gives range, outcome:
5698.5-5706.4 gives 1.08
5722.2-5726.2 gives 1.69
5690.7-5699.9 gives 1.33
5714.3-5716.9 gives 1.61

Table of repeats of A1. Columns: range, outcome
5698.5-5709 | 1.85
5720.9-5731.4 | 2.49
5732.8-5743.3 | 1.97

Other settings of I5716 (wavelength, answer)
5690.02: 1.97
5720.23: 1.87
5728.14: 1.44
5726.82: 1.65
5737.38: 1.75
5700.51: 1.75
